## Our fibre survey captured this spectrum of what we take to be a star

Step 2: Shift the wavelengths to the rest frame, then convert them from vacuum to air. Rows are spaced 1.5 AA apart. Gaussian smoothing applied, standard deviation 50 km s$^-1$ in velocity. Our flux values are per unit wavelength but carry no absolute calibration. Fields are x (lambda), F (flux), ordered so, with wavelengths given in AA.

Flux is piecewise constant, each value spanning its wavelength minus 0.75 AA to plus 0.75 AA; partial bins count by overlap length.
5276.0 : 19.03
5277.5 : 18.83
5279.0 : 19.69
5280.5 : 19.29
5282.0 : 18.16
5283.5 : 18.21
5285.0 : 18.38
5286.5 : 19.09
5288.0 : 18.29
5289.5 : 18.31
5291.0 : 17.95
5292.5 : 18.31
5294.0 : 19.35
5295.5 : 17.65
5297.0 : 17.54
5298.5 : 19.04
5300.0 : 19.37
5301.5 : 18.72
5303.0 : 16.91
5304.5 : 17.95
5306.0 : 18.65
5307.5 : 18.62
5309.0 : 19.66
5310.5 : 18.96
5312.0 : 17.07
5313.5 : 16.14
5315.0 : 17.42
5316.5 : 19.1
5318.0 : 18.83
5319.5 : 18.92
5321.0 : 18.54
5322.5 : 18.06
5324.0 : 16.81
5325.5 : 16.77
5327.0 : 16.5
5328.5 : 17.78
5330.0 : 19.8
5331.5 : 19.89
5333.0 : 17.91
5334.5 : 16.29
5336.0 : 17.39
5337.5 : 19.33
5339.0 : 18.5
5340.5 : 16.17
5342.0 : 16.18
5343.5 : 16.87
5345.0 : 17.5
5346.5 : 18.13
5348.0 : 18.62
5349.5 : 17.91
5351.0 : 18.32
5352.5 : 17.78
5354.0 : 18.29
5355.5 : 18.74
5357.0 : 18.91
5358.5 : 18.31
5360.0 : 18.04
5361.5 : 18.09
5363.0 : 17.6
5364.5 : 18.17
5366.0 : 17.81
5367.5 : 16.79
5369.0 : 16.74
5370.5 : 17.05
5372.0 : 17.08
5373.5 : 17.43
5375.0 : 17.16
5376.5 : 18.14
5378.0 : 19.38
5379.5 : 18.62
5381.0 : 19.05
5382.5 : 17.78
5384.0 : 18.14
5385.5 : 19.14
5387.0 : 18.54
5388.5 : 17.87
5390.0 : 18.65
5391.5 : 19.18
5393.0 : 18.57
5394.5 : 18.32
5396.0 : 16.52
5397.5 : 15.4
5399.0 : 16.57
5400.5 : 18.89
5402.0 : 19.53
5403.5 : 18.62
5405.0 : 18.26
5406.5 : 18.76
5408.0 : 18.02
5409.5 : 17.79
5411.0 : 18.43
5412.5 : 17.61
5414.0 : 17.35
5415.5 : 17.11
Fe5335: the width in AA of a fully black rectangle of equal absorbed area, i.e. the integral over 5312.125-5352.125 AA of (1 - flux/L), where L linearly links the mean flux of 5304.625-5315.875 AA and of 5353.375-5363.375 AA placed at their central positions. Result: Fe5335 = 0.8 AA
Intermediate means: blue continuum 18.1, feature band 17.8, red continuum 18.3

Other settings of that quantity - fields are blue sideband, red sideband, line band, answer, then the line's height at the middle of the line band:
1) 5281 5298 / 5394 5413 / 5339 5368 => 0.4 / 18.1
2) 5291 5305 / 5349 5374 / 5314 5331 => 0.1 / 18.1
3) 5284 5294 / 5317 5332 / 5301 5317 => 0.2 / 18.3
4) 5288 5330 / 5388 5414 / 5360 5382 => 0.3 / 18.1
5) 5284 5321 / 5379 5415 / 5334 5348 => 0.6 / 18.3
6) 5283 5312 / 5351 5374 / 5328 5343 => 0.1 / 18.1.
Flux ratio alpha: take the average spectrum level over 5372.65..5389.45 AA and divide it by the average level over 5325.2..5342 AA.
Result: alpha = 1.03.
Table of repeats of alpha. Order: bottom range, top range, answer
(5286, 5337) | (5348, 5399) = 0.99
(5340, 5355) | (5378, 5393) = 1.06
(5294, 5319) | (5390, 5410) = 0.99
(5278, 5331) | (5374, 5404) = 0.99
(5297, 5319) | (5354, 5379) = 0.98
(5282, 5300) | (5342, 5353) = 0.96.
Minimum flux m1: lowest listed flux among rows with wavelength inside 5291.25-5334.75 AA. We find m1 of 16.14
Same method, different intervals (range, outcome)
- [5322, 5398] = 15.4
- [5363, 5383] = 16.74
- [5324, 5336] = 16.29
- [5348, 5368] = 16.79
